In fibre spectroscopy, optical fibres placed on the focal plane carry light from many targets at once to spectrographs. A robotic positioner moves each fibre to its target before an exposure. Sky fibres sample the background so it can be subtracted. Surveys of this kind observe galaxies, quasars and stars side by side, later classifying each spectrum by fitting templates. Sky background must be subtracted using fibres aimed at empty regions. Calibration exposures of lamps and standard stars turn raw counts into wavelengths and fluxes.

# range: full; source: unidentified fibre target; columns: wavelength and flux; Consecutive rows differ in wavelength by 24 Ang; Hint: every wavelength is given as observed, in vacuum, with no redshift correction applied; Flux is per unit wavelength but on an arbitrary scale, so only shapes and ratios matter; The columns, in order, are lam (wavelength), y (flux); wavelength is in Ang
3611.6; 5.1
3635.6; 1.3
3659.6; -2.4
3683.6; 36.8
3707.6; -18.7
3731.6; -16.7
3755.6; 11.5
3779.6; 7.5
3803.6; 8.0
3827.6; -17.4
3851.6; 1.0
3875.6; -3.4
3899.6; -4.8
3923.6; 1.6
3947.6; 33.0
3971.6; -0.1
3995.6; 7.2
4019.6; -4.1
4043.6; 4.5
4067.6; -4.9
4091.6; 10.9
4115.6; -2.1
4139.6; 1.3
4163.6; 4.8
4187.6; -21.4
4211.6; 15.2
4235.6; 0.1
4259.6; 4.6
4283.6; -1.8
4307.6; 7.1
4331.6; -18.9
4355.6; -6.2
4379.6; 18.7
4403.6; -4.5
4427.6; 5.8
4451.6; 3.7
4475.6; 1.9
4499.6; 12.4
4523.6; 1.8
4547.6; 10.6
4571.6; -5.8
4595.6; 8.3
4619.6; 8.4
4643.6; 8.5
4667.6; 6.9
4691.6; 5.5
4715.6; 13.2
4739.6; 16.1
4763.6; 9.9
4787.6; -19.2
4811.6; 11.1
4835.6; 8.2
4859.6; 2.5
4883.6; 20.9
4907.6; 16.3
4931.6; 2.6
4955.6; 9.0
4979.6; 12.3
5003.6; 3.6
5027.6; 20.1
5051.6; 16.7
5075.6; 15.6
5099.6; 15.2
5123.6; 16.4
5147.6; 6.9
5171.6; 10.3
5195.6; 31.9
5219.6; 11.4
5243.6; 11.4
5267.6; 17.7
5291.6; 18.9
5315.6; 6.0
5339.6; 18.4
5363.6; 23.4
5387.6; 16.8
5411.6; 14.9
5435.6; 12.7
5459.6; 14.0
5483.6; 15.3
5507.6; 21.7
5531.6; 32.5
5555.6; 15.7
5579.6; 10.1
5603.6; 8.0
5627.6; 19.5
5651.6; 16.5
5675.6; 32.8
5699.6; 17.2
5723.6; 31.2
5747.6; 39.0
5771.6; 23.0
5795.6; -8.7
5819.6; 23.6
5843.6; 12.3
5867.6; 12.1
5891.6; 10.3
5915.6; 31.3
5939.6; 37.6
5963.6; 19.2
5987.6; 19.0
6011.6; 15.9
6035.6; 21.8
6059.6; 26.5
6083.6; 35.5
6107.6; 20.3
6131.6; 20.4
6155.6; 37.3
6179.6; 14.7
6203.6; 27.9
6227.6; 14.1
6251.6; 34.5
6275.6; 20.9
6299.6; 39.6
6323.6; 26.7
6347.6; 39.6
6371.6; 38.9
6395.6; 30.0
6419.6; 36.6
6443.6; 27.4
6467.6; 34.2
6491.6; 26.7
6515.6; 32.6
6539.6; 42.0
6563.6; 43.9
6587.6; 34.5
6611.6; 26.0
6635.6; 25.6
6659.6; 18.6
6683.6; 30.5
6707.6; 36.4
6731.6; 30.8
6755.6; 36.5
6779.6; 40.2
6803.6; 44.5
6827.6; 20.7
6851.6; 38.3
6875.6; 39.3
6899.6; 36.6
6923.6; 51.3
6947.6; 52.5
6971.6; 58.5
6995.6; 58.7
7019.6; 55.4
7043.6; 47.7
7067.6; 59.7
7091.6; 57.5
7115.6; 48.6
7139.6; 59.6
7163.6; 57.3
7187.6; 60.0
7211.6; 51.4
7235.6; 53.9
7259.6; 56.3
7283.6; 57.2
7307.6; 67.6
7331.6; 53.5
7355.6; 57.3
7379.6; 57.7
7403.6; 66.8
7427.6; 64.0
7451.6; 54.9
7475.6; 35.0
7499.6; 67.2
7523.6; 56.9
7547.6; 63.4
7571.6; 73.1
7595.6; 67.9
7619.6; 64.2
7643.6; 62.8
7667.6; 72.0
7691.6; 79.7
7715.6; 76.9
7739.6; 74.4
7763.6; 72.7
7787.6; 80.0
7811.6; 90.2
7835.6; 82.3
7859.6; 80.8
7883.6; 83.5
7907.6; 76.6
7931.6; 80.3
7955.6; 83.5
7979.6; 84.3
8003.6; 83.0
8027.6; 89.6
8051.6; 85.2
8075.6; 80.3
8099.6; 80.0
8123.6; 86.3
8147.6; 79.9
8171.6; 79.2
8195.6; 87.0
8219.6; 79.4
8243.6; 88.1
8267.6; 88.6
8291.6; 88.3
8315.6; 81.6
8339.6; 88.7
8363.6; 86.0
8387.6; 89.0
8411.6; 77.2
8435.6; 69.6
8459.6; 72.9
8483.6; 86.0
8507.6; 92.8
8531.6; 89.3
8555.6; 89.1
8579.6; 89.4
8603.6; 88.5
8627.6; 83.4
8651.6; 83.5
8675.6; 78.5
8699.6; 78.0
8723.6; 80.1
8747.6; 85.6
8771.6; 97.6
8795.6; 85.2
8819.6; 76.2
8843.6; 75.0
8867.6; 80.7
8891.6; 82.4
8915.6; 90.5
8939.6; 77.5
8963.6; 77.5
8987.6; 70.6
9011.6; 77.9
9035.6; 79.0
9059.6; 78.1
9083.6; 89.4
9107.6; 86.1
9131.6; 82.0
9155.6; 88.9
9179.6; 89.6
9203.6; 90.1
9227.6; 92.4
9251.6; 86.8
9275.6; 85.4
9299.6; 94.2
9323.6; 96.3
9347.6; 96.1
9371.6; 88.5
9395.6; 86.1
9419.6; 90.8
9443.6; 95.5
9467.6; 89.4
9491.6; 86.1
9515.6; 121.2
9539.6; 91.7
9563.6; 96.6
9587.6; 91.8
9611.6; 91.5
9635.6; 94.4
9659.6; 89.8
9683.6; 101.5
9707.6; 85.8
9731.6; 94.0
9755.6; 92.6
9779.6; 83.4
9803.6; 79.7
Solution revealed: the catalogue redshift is 0.74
